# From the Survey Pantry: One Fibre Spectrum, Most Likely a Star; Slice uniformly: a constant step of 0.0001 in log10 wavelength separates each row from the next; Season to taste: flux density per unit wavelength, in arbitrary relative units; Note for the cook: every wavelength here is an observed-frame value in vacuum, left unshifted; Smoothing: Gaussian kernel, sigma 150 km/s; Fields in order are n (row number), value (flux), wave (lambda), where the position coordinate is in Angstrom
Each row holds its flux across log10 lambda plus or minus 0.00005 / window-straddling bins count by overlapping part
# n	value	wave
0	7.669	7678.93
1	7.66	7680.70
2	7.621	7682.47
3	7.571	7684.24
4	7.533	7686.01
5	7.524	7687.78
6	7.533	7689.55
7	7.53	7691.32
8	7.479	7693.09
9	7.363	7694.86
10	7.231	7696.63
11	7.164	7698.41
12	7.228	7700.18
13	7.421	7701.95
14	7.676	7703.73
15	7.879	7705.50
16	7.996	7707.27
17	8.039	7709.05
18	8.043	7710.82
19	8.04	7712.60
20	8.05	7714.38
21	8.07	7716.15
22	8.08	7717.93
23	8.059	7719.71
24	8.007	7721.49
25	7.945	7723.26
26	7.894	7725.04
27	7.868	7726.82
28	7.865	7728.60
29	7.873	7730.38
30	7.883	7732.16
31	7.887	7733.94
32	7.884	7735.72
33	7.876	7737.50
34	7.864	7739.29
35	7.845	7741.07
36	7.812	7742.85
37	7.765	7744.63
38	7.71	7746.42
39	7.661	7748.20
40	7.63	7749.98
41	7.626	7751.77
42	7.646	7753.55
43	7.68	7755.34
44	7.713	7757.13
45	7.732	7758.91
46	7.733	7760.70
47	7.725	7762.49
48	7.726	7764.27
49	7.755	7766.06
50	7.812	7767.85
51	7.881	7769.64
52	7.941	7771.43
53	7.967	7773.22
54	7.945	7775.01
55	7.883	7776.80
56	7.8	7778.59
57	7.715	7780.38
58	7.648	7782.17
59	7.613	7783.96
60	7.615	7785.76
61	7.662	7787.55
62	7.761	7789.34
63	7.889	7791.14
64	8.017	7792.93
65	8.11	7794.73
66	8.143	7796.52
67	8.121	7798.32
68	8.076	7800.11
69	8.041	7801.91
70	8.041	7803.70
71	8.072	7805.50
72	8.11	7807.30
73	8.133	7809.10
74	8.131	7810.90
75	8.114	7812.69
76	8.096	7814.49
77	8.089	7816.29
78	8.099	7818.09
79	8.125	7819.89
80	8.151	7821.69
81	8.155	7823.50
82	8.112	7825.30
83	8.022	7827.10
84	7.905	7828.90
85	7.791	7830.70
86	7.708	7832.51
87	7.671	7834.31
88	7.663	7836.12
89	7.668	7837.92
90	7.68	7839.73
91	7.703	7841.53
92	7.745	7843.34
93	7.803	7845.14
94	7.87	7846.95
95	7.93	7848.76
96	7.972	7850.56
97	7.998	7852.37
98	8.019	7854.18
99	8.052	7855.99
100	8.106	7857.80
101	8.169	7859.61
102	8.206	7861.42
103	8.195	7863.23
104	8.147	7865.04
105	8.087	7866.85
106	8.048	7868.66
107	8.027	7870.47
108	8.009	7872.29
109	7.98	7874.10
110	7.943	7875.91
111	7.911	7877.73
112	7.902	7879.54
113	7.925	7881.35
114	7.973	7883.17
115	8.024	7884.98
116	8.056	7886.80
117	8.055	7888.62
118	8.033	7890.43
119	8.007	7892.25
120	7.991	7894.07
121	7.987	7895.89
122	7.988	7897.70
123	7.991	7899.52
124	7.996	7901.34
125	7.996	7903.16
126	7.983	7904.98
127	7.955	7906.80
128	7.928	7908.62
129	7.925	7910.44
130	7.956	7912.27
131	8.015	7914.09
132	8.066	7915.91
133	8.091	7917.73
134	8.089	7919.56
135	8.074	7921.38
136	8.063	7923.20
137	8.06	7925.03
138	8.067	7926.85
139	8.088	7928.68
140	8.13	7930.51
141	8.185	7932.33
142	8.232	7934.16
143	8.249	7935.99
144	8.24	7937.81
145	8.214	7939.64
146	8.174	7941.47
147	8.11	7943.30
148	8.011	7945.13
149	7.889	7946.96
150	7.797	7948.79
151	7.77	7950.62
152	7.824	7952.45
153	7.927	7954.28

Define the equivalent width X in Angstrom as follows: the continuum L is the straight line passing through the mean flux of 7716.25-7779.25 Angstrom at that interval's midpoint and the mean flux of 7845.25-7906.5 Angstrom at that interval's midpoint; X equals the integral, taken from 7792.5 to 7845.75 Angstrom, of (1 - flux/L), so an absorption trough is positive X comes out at -0.3 Angstrom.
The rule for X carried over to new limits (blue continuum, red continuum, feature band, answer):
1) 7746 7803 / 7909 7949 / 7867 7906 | 0.07 Angstrom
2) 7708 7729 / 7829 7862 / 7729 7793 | 1.41 Angstrom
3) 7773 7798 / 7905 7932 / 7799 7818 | -0.52 Angstrom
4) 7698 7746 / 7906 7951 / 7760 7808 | 0.22 Angstrom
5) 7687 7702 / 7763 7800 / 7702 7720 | -1.18 Angstrom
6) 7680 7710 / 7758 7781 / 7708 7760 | -1.15 Angstrom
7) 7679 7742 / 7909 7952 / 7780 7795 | 0.18 Angstrom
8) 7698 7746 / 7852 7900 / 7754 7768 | 0.31 Angstrom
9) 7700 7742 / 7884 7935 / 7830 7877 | 0.38 Angstrom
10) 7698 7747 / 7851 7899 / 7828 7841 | 0.42 Angstrom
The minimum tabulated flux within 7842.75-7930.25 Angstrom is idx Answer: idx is 7.745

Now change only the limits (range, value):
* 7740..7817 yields 7.613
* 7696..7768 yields 7.164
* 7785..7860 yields 7.615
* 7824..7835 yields 7.671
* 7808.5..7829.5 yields 7.905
